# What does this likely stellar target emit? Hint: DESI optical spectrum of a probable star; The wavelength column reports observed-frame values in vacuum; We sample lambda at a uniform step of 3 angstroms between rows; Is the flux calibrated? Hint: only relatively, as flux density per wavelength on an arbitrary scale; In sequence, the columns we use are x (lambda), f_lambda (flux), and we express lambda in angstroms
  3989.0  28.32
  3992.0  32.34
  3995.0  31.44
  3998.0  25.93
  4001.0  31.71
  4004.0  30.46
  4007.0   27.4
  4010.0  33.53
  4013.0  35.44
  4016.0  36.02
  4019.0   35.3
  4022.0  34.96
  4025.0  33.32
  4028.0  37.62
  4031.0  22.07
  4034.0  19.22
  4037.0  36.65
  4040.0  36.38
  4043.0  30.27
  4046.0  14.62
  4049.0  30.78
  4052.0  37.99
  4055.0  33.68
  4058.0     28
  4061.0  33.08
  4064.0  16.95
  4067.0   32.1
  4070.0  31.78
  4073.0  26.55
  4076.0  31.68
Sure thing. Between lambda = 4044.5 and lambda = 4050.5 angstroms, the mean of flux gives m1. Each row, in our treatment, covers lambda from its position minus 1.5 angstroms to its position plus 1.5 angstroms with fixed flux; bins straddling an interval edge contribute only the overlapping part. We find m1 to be 22.7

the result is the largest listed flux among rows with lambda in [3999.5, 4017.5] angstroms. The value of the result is 36.02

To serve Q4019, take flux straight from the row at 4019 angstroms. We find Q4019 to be 35.3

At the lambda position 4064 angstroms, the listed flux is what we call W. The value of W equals 16.95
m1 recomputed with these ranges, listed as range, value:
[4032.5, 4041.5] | 30.8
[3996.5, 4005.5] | 29.4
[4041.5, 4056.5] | 29.5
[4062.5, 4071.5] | 26.9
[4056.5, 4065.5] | 26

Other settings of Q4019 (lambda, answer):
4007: 27.4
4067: 32.1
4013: 35.44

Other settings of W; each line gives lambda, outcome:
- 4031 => 22.07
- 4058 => 28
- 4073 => 26.55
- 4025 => 33.32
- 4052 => 37.99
